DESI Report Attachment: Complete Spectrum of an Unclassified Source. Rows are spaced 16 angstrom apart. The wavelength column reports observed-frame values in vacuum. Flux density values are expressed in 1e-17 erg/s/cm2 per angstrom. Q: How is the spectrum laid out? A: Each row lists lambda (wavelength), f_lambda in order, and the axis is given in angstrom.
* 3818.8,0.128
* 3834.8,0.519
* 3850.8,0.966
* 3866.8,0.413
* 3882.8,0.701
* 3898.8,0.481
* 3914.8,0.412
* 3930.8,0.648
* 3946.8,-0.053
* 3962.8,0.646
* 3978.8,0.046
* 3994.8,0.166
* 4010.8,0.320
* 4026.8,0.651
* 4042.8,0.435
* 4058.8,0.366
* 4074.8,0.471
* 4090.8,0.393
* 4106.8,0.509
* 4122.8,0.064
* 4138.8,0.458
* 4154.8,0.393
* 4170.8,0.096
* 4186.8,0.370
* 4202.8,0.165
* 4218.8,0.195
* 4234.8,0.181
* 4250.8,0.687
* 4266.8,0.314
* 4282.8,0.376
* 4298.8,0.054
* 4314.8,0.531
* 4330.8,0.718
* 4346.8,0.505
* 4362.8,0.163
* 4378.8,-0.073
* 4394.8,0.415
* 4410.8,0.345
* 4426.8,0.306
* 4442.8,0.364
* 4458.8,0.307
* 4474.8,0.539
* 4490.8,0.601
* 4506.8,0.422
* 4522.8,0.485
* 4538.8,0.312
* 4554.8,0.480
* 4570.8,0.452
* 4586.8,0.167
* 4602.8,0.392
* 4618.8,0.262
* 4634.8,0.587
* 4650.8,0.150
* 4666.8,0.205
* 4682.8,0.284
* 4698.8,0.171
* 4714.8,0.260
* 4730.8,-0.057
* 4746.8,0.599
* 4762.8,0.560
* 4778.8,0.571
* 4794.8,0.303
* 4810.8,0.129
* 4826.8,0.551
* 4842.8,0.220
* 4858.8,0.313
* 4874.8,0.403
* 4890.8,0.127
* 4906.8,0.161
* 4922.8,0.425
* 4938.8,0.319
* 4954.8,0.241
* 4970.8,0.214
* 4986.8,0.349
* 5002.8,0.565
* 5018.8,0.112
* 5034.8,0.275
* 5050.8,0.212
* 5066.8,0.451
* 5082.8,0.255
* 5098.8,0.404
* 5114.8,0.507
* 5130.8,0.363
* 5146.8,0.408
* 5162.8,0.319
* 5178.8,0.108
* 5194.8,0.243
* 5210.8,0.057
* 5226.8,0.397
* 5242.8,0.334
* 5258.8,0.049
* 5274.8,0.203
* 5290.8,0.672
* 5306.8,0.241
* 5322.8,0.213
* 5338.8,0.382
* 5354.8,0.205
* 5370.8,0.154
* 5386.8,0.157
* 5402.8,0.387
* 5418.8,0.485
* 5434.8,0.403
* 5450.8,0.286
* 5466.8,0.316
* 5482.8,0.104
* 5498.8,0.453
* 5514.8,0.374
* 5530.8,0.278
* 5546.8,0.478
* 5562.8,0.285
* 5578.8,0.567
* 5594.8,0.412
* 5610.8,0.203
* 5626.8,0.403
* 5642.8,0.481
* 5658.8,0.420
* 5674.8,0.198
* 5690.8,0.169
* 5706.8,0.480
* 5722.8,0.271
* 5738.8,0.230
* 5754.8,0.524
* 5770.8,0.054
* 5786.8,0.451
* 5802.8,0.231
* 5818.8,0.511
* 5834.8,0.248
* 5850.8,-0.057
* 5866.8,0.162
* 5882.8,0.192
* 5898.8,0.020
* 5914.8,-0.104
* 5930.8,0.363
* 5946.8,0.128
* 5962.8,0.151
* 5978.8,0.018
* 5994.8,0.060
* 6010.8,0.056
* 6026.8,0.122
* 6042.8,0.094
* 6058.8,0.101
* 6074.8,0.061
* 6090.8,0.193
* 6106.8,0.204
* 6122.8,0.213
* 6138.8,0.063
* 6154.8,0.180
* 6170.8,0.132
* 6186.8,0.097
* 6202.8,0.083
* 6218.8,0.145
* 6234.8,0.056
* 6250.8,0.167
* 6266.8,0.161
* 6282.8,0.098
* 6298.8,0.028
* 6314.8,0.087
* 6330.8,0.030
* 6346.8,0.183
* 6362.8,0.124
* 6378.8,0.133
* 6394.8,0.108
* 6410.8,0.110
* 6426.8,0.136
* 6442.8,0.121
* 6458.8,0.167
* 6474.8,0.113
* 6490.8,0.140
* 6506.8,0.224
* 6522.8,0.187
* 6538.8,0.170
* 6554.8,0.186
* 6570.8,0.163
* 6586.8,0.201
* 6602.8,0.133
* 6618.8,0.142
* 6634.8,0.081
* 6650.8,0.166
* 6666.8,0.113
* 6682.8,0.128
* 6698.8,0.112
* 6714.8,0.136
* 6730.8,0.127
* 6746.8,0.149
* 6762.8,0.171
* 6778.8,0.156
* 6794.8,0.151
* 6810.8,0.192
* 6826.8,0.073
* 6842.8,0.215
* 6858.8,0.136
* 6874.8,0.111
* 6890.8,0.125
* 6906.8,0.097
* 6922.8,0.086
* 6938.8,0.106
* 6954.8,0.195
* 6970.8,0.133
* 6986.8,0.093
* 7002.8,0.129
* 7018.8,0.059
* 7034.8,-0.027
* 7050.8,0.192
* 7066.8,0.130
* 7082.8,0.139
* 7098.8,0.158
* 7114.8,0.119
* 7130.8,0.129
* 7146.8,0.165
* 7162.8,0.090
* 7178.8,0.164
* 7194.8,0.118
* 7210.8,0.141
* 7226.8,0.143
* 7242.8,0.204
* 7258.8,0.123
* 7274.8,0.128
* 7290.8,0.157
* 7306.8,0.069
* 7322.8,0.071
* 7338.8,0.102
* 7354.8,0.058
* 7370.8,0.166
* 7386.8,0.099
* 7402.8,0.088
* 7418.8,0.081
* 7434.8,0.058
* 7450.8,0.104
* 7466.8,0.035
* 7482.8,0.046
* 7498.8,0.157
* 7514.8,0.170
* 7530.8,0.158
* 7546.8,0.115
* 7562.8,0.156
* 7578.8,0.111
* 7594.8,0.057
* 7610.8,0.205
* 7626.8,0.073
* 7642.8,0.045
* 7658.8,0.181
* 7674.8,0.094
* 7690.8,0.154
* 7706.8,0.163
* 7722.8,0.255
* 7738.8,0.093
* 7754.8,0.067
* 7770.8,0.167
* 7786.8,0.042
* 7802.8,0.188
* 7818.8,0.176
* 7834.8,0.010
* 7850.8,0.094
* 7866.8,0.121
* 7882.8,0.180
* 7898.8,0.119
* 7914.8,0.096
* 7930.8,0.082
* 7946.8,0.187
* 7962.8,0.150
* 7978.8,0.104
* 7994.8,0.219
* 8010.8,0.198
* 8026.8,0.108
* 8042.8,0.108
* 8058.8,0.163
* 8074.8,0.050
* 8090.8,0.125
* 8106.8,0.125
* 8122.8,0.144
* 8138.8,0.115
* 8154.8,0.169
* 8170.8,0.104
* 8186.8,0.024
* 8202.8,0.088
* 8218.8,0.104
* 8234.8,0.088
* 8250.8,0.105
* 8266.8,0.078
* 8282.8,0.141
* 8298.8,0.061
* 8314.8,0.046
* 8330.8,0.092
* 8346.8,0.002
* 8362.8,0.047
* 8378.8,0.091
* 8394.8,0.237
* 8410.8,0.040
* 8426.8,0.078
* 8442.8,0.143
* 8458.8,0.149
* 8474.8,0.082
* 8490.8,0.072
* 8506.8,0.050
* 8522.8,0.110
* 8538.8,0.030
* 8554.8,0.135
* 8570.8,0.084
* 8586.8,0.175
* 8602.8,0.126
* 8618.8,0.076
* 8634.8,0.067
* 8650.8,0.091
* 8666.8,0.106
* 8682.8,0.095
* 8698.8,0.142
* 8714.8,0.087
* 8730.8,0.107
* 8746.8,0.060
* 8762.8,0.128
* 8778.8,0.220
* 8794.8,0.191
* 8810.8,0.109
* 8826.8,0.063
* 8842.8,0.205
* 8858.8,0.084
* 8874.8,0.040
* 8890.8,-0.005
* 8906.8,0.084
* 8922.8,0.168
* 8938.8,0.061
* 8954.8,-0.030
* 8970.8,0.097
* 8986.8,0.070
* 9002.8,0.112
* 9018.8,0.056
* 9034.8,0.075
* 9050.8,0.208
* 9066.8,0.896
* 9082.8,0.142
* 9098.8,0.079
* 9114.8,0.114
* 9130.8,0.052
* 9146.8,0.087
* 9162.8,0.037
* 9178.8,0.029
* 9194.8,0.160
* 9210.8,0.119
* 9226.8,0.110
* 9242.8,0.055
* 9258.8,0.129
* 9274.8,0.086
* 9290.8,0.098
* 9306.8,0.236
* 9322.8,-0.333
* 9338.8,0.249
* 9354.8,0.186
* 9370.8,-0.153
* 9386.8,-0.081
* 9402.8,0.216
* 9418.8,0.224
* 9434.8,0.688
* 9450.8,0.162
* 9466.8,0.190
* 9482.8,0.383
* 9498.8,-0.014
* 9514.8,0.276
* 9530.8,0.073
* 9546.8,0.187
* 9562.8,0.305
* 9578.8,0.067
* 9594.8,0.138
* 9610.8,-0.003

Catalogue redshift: 1.431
